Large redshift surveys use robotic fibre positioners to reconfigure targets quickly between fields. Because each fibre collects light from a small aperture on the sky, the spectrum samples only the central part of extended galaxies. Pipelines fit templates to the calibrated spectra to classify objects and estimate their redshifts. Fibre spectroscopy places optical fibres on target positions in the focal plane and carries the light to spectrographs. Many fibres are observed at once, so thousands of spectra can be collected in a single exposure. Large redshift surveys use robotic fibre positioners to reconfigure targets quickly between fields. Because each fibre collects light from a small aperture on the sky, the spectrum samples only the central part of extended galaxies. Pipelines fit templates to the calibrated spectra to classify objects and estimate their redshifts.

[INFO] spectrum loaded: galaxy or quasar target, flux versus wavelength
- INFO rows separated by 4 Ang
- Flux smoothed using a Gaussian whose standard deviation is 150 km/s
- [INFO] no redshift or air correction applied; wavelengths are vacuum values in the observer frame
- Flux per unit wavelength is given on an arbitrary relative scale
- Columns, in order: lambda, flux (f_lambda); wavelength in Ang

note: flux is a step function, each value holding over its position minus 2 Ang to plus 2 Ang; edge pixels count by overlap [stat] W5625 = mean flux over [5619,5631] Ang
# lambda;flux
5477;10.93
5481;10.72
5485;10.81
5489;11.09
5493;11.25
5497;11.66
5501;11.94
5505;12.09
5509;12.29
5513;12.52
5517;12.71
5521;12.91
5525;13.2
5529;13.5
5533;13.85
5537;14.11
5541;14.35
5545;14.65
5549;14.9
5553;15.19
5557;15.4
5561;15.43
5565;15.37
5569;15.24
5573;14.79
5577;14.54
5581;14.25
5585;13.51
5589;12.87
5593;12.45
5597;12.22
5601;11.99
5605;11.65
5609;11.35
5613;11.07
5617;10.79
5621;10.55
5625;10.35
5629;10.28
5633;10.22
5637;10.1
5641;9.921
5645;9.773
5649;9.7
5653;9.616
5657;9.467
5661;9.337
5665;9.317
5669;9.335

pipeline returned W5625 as 10.4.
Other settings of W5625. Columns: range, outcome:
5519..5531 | 13.2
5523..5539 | 13.7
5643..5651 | 9.74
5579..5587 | 13.9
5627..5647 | 10.1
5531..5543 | 14.1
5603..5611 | 11.5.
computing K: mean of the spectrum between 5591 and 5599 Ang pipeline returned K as 12.3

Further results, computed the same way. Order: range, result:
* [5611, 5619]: 10.9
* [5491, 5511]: 11.8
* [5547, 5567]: 15.3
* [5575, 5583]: 14.4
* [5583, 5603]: 12.6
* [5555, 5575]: 15.2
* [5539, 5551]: 14.6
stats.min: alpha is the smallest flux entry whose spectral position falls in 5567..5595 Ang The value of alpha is 12.45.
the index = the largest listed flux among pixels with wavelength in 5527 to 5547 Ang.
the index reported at 14.65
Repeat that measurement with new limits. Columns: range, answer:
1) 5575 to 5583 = 14.54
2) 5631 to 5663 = 10.22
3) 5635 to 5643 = 10.1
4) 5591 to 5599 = 12.45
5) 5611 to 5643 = 11.07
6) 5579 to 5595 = 14.25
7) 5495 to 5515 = 12.52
